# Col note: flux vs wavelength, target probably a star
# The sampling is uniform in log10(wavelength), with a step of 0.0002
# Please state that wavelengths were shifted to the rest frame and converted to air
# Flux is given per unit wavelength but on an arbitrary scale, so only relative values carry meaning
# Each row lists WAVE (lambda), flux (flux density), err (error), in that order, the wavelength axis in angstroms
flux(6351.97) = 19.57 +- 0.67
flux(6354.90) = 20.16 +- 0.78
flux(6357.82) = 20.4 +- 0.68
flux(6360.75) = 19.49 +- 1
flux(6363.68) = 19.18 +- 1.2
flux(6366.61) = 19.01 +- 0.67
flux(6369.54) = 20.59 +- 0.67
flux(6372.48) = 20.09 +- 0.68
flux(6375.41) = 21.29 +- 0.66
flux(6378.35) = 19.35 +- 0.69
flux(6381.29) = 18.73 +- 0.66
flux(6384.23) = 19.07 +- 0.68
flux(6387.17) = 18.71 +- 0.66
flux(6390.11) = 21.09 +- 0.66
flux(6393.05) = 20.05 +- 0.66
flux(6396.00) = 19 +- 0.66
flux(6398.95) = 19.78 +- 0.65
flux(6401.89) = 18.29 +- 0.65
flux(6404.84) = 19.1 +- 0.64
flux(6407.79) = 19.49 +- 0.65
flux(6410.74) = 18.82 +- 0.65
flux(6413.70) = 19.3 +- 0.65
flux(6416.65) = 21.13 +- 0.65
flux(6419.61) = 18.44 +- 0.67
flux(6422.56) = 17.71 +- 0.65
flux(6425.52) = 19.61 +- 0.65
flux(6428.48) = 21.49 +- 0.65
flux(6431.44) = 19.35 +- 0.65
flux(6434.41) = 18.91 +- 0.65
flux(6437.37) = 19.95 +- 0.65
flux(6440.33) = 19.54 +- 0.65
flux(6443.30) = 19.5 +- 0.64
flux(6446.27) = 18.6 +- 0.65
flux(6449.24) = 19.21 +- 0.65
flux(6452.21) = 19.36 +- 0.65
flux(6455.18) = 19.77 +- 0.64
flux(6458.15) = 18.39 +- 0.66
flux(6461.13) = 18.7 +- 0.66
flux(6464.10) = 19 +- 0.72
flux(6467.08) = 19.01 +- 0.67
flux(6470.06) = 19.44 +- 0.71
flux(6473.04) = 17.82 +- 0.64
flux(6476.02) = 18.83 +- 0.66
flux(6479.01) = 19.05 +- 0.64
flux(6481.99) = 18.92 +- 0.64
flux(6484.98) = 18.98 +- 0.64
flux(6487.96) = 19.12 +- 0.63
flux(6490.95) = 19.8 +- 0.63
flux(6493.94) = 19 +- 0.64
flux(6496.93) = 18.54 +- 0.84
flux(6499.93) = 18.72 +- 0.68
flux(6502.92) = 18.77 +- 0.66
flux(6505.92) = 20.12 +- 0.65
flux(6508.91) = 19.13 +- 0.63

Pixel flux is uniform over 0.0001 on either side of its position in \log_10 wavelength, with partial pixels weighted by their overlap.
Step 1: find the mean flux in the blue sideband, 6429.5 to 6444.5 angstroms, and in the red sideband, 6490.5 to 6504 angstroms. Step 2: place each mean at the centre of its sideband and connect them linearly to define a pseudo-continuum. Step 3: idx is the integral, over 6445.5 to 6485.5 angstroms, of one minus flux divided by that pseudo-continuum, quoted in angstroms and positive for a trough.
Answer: 0.6 angstroms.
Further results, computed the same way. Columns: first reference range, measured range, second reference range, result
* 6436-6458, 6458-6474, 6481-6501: 0.4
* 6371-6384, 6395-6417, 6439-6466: 0.3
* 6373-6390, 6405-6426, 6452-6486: 0.2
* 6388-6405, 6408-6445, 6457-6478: -0.5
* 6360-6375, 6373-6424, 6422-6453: 0.6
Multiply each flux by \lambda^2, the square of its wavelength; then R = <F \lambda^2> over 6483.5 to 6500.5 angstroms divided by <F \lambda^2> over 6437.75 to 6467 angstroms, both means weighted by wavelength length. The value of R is 1.0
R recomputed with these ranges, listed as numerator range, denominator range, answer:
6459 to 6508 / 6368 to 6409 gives 1.00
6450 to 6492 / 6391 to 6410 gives 1.01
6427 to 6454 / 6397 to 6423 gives 1.03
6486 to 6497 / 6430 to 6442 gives 1.00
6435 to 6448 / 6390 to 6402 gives 1.00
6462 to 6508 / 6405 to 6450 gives 1.00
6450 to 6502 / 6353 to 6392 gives 0.99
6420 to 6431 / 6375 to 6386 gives 1.02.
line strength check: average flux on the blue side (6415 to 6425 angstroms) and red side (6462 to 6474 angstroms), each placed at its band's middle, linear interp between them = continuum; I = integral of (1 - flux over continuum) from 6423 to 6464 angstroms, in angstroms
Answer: -0.7 angstroms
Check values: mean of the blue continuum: 19.2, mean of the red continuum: 18.9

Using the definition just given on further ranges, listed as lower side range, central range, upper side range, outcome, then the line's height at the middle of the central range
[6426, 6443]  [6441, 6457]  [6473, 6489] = 0.2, 19.5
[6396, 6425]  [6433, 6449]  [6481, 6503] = -0.2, 19.1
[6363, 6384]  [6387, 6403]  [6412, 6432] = 0.1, 19.7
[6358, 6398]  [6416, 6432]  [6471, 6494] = -0.2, 19.4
